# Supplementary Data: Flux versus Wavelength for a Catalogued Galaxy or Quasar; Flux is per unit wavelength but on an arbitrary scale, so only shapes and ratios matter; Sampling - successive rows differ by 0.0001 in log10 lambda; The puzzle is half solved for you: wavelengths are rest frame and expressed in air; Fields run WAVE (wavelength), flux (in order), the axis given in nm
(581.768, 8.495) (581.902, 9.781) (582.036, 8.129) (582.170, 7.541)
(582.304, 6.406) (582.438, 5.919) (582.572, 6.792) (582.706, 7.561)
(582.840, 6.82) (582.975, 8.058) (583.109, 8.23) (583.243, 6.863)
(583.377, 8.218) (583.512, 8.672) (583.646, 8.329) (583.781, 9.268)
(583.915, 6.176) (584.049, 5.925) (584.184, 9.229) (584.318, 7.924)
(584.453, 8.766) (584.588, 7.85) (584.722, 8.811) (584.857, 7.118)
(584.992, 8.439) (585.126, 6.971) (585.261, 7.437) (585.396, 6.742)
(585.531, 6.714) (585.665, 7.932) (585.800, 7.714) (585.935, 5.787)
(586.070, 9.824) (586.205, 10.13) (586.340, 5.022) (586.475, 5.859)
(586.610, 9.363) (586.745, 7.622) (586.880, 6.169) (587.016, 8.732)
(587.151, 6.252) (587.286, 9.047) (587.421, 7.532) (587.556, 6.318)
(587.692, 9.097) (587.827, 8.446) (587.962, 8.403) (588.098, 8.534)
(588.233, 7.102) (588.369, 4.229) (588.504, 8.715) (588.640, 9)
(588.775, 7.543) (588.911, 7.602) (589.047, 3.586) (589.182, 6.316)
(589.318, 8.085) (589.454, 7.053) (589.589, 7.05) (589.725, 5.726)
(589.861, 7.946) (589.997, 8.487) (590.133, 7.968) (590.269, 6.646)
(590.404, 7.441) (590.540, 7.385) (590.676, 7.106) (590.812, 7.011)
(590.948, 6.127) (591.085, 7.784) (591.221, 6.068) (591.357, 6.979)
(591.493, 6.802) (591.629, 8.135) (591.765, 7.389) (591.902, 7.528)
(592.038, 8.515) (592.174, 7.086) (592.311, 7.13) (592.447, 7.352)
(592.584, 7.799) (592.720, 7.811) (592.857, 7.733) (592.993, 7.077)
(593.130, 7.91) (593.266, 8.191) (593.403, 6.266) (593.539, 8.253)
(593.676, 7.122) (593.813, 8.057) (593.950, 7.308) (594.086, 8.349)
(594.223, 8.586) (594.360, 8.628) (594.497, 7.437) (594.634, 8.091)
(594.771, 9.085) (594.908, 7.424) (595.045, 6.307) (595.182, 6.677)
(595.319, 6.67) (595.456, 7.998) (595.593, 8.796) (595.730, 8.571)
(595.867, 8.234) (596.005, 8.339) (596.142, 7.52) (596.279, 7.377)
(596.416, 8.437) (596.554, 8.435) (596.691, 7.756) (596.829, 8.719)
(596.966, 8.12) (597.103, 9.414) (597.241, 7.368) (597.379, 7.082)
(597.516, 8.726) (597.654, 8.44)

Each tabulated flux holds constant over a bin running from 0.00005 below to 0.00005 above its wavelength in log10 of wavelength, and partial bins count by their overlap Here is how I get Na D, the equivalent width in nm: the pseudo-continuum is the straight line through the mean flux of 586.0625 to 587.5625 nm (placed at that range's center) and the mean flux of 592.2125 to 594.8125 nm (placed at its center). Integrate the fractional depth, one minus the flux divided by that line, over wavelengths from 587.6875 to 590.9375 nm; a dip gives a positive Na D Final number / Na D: 0.16 nm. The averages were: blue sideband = 7.62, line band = 7.3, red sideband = 7.78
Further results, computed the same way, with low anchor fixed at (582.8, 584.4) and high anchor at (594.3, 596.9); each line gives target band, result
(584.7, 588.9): 0.127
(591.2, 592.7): 0.094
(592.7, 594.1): 0.052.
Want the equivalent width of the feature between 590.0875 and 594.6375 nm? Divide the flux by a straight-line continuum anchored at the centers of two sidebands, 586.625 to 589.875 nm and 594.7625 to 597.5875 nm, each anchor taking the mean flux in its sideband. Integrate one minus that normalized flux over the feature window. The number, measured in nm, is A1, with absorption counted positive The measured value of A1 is 0.10 nm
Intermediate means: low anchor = 7.36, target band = 7.49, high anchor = 7.93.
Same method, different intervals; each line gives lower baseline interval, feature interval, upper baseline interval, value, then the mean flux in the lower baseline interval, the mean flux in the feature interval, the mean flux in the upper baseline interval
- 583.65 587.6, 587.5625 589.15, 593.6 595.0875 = 0.06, 7.63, 7.41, 7.88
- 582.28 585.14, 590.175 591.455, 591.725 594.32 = 0.12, 7.69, 6.97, 7.67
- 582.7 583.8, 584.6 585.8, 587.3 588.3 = 0.06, 7.97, 7.55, 7.98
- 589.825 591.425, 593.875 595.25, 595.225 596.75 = 0.00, 7.23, 7.79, 7.99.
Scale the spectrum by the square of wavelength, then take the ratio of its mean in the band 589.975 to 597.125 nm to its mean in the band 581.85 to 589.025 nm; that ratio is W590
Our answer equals 1.0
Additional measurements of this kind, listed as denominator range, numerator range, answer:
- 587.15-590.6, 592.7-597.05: 1.09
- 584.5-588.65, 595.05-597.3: 1.08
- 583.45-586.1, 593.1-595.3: 1.03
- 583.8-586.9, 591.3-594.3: 1.03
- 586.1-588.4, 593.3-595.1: 1.05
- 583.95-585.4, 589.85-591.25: 0.96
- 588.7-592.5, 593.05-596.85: 1.12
